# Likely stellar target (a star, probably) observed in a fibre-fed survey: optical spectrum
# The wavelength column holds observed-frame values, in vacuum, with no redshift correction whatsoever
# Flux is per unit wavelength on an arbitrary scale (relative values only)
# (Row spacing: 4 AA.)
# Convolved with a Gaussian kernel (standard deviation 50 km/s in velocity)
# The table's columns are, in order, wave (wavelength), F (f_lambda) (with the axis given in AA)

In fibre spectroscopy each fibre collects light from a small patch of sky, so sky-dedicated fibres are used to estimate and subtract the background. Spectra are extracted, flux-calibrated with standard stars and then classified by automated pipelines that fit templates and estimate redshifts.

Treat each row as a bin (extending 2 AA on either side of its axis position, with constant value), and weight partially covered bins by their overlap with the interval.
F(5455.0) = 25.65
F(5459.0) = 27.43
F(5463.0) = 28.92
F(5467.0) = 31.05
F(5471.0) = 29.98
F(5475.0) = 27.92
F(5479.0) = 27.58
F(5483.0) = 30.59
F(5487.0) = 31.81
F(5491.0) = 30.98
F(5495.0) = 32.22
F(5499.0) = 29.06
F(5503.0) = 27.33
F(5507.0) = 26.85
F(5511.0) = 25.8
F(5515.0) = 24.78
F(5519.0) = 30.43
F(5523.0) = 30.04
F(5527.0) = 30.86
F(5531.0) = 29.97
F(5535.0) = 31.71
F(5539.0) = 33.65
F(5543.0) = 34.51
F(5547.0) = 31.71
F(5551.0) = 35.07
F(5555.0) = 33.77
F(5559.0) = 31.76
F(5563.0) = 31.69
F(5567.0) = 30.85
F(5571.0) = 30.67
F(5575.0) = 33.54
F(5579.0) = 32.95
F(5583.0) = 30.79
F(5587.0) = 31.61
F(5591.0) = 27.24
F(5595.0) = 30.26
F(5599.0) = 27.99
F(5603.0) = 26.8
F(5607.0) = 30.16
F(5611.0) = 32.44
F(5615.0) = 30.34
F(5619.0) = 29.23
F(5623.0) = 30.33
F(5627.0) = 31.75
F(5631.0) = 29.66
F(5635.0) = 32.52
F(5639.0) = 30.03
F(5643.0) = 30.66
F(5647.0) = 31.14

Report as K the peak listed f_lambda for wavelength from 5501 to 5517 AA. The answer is 27.33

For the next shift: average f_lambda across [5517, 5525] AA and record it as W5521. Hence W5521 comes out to 30.2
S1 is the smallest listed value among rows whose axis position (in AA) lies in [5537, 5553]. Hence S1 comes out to 31.71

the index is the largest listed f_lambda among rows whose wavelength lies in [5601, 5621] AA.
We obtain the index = 32.44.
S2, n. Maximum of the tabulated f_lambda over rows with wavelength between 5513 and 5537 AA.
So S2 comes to 31.71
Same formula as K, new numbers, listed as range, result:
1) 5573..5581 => 33.54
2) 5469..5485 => 30.59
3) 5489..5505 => 32.22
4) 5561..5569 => 31.69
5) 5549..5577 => 35.07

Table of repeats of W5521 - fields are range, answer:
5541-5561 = 33.4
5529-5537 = 30.8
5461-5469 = 30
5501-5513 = 26.7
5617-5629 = 30.4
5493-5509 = 28.9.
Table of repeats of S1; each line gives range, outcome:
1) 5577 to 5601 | 27.24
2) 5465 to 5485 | 27.58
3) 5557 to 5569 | 30.85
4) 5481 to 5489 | 30.59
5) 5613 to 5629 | 29.23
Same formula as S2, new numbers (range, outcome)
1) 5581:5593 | 31.61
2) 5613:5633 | 31.75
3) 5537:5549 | 34.51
